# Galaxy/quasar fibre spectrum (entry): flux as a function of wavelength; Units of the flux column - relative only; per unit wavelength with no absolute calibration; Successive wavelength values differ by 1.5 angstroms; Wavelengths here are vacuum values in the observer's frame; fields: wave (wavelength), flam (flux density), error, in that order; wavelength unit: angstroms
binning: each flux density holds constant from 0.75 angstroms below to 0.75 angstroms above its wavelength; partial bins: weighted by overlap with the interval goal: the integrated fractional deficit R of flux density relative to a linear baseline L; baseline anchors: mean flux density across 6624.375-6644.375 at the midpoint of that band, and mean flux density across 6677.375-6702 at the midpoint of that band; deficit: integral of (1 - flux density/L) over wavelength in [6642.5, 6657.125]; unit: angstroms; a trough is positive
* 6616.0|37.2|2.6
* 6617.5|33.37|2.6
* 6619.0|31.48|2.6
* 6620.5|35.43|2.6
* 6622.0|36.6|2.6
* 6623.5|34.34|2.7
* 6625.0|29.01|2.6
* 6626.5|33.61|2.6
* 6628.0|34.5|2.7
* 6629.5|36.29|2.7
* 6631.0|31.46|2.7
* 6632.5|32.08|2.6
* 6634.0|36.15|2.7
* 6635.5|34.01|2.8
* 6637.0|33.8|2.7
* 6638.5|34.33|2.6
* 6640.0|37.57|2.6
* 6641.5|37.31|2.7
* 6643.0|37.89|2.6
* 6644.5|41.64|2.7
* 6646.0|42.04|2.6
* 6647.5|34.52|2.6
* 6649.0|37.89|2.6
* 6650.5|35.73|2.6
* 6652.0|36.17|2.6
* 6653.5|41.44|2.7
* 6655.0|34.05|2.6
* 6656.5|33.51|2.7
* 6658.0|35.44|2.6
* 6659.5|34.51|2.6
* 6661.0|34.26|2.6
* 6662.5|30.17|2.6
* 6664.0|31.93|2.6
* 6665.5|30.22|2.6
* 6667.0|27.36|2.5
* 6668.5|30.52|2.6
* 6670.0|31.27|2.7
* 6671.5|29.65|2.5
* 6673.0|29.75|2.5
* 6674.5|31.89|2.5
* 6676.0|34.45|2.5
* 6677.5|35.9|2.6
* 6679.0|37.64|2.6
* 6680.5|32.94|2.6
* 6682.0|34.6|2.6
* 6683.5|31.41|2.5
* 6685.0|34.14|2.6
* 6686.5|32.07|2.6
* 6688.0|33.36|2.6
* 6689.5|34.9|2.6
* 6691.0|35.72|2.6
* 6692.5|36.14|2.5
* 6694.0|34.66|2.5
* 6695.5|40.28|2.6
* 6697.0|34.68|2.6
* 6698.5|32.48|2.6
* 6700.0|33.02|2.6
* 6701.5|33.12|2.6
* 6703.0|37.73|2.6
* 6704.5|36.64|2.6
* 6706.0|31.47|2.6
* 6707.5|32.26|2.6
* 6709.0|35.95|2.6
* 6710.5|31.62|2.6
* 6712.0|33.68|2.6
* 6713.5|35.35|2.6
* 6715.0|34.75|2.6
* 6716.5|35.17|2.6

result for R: -1.20 angstroms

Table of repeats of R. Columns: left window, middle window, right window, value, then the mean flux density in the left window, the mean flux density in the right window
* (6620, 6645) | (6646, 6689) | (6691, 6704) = 1.9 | 35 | 35.3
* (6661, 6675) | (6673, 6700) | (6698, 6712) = -1.9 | 30.5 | 33.8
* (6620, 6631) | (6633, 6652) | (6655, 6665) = -1.8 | 34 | 33.3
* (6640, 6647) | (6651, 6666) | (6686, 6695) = 1.4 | 39.3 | 34.7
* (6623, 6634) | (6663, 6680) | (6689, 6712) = 1.1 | 33.2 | 34.7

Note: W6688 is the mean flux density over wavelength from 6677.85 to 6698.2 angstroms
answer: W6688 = 34.8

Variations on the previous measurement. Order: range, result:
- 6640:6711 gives 34.4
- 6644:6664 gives 36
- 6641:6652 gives 38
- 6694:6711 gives 34.5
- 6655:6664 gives 33.5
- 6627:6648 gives 36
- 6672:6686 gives 33.5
